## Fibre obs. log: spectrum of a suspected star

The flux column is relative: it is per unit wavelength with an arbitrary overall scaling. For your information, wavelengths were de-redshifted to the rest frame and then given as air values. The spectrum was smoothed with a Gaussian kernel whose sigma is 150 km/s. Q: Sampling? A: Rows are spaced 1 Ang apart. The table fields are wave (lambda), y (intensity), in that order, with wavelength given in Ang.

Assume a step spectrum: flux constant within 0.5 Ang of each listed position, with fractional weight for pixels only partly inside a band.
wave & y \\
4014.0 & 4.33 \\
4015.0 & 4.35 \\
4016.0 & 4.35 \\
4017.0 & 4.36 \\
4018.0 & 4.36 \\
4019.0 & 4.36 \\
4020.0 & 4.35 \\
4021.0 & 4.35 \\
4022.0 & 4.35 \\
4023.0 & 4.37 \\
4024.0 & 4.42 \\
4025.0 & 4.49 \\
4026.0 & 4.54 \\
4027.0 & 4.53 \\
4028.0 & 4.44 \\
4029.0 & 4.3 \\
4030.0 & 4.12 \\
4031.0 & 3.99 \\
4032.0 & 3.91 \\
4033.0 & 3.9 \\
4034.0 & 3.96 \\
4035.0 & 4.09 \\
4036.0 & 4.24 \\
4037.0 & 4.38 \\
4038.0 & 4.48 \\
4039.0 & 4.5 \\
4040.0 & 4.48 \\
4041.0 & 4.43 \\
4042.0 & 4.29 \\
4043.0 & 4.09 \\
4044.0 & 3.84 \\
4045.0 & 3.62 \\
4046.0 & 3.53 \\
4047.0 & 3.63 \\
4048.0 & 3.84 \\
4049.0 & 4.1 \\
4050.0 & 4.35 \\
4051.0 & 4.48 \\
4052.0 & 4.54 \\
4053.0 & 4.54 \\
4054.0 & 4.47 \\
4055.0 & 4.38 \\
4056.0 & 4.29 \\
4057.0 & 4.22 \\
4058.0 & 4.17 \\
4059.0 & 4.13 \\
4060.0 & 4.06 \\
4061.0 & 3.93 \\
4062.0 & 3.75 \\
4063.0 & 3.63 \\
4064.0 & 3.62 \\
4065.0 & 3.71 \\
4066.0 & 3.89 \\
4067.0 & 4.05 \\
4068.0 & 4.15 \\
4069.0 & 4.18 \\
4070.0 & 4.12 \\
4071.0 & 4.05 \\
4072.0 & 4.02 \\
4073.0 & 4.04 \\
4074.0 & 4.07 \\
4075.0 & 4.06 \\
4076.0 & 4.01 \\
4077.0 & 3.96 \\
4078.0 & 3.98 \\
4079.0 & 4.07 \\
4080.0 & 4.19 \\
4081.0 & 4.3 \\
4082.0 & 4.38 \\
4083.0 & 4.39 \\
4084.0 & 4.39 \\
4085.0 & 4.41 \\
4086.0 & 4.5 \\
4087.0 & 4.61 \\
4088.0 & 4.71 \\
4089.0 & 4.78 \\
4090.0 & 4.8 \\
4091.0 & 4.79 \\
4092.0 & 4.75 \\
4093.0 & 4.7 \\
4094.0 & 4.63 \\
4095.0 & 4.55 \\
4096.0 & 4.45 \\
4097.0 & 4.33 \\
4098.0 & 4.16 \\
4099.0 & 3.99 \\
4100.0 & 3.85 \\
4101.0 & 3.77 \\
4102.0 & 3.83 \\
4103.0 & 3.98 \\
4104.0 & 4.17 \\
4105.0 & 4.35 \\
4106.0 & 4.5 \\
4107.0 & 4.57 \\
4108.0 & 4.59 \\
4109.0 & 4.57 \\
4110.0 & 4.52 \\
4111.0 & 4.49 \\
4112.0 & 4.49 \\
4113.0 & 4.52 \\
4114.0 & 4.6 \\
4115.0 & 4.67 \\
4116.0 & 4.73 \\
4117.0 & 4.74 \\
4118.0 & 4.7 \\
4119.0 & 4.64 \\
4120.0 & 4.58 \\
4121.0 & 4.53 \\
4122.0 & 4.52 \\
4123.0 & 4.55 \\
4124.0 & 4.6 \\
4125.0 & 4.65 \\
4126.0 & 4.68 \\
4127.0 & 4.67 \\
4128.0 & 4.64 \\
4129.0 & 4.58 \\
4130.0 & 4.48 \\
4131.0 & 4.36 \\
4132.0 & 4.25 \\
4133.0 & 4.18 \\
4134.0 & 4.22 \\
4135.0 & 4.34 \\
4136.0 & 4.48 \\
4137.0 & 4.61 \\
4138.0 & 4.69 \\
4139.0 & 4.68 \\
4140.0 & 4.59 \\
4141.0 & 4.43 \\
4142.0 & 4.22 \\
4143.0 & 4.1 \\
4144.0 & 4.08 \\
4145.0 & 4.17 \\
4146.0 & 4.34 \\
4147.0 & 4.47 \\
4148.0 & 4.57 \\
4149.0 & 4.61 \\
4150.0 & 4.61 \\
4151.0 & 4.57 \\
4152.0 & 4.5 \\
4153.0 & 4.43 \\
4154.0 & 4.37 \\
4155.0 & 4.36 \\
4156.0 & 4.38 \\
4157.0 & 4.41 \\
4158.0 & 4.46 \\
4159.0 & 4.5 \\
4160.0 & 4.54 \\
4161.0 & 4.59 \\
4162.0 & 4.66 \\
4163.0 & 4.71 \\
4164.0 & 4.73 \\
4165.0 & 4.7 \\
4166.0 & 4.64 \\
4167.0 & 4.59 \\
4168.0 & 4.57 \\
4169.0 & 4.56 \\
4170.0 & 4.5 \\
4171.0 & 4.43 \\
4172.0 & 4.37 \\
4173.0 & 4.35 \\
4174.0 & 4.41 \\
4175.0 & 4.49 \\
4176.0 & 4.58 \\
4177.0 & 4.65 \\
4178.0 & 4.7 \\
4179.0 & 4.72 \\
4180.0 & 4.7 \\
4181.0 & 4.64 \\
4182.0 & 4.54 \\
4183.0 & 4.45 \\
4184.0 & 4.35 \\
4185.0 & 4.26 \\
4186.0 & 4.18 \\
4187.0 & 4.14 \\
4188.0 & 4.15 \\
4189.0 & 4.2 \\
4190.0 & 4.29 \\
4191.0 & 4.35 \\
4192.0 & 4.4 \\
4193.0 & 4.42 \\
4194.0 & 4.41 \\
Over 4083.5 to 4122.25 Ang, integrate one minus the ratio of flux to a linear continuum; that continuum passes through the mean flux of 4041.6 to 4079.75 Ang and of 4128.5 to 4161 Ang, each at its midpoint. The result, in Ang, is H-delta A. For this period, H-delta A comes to -2.1 Ang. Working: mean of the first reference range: 4.05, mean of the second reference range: 4.43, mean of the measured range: 4.47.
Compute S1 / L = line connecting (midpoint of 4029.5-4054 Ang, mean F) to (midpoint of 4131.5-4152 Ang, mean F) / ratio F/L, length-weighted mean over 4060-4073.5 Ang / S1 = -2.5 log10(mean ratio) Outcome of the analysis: 0.07 mag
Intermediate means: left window 4.15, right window 4.41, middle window 3.94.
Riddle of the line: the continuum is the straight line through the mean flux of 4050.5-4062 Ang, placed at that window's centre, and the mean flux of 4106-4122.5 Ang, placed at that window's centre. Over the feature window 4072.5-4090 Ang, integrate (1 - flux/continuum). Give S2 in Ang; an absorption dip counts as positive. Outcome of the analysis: 0.4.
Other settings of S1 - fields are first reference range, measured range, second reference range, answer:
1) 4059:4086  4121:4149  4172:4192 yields -0.05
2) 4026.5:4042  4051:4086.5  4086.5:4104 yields 0.05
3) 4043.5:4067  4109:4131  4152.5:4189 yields -0.07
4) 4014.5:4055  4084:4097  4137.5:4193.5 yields -0.07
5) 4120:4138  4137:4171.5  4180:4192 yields -0.02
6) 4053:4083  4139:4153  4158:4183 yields 0.01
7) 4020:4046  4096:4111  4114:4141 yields 0.06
